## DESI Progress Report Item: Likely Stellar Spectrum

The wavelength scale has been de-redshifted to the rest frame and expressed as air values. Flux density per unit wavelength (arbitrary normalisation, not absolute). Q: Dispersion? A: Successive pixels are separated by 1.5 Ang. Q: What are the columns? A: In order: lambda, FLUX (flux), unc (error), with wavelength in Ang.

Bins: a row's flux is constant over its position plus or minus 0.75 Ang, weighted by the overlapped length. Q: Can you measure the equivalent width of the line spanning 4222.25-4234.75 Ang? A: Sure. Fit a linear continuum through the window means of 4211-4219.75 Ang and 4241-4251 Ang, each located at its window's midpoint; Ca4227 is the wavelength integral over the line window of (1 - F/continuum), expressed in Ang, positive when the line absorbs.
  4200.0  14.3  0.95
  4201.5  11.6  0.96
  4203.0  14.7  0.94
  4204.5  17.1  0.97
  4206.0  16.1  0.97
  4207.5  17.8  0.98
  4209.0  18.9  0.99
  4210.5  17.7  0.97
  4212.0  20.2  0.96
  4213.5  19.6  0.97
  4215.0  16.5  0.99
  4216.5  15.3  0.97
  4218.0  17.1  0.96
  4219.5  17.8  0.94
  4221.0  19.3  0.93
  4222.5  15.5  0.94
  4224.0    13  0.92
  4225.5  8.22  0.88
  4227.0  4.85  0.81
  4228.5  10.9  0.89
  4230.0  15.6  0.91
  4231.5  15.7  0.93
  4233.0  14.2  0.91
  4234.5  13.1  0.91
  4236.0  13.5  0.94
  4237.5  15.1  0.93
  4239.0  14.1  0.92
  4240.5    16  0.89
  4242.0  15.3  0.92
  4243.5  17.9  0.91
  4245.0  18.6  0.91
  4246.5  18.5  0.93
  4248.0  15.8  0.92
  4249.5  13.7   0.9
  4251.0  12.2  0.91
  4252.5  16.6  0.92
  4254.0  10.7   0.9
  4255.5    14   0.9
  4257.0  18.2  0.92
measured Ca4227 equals 3.6 Ang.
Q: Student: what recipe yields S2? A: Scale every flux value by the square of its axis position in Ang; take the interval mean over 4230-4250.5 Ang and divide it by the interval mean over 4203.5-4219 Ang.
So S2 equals 0.89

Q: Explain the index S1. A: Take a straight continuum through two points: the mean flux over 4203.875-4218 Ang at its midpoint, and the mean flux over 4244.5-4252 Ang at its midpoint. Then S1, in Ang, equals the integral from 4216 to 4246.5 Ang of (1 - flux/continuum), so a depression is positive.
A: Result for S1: 3.5 Ang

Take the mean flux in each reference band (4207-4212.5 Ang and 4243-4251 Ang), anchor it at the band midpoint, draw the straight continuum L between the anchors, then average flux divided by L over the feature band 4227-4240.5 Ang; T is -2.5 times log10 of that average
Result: 0.25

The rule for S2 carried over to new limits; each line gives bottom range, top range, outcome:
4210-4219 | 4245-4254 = 0.87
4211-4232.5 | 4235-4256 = 1.02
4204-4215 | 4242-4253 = 0.91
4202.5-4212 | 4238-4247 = 0.97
